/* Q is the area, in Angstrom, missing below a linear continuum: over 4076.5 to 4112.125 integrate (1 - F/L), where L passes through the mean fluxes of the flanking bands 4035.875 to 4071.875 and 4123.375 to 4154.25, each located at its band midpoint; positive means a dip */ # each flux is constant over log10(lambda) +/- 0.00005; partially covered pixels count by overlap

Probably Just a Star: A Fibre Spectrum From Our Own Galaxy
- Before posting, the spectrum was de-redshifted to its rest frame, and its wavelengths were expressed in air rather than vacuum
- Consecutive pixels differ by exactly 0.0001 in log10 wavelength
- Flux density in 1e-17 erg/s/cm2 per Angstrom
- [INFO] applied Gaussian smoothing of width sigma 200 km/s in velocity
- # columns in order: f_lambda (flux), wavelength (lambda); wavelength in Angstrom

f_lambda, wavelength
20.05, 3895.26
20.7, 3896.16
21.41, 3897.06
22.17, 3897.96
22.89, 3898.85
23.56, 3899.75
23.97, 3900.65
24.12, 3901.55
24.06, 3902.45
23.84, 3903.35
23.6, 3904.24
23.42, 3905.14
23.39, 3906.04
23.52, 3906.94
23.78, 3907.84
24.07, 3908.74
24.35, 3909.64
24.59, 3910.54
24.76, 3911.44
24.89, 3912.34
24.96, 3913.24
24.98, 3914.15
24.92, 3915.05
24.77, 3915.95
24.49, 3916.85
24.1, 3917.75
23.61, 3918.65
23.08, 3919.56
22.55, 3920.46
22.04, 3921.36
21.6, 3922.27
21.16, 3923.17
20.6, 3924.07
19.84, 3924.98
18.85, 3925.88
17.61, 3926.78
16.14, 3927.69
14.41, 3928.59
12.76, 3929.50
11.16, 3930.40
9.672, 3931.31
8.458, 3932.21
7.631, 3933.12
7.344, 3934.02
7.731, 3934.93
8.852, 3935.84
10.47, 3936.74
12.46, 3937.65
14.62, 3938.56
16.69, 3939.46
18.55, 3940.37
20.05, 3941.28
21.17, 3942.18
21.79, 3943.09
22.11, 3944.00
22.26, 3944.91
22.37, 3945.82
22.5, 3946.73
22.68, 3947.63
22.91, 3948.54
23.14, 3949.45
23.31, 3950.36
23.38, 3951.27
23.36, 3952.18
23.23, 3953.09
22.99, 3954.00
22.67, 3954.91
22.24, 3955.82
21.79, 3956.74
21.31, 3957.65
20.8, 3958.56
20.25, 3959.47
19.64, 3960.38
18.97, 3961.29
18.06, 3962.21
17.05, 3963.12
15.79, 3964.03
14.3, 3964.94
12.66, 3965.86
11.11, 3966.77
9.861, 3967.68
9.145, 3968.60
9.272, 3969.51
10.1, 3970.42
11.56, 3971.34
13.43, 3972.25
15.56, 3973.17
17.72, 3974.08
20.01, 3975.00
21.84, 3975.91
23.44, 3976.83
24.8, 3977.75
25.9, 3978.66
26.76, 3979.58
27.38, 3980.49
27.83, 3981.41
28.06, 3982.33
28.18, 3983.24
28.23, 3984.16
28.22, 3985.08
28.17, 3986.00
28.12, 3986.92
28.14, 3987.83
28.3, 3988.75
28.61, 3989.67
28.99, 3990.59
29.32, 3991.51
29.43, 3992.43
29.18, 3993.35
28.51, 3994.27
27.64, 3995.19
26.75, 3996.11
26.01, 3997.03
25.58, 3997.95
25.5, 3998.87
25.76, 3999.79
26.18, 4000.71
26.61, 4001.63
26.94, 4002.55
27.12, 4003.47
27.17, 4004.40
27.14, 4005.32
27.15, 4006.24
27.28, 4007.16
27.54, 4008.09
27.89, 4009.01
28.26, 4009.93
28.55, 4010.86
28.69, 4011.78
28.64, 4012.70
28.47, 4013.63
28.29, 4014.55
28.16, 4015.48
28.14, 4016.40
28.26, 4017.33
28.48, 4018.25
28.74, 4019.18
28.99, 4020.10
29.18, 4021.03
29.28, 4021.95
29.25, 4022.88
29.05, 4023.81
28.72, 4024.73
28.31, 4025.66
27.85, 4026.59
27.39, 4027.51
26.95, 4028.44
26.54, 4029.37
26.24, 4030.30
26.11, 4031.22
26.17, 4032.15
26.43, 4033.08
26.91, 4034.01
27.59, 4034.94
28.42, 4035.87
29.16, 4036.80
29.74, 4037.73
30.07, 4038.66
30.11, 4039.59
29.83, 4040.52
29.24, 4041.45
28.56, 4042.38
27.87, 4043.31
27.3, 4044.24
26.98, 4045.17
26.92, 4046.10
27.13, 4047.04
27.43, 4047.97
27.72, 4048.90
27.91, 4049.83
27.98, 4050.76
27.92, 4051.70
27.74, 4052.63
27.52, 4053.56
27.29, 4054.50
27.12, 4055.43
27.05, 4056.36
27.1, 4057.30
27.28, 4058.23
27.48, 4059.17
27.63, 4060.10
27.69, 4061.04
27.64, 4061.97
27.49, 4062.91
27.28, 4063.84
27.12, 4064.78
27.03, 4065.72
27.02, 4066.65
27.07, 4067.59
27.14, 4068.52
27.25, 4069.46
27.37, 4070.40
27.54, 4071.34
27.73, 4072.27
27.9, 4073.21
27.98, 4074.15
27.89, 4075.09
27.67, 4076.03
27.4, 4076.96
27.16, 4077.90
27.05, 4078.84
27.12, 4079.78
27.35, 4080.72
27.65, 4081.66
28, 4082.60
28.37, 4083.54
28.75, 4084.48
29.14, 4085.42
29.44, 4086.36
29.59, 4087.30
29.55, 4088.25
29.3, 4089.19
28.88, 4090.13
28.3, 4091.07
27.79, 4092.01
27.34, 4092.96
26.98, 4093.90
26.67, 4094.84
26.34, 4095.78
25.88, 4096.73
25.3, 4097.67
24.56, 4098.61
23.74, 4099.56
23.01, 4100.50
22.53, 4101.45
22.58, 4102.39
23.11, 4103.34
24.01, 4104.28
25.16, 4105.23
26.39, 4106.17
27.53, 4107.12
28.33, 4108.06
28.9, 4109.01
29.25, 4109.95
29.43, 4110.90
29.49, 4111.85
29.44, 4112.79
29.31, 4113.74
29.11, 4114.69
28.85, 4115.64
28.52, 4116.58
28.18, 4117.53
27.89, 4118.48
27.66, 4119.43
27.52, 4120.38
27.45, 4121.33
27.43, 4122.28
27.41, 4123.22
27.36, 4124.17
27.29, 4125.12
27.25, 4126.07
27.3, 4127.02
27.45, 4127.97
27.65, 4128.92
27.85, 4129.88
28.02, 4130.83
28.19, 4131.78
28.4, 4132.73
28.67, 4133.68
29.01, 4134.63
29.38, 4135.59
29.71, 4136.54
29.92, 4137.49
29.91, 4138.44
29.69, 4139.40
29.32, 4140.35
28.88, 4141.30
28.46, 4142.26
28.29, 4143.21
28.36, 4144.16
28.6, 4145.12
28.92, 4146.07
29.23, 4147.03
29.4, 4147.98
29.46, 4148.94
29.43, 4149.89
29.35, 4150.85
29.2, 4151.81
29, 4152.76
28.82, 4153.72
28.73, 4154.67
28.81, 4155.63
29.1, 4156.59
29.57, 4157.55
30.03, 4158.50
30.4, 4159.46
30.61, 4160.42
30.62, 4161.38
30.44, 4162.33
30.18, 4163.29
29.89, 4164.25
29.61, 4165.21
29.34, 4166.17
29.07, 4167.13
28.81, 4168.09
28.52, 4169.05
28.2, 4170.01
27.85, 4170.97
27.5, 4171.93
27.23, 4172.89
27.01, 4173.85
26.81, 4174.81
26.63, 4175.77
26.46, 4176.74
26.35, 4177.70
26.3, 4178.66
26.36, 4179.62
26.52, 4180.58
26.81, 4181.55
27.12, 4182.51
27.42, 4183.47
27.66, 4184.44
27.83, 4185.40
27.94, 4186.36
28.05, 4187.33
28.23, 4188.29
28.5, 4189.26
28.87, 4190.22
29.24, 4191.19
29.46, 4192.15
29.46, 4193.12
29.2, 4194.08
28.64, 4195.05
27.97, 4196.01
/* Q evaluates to 1.50 Angstrom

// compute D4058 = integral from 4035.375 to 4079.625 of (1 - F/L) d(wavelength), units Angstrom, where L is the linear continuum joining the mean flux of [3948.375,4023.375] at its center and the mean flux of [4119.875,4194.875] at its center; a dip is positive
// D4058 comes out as -3.2 Angstrom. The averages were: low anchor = 24.1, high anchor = 28.5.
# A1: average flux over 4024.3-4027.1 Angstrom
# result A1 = 28.3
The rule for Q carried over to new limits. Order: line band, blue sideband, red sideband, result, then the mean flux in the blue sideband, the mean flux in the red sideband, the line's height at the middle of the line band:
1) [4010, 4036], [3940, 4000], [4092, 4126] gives -4.37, 22.2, 26.9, 24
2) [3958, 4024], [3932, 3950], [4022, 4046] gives -3.49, 16.8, 28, 22.9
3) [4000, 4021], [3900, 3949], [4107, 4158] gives -3.92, 19.8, 28.6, 23.5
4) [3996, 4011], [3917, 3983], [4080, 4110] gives -3.67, 18.5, 26.8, 21.6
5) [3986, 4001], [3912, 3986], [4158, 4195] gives -4.68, 19.3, 28.3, 21.1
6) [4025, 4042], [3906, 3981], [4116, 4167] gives -3.19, 19.1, 28.8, 23.5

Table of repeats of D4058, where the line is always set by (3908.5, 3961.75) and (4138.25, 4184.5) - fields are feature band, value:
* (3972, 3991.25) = -3.34 Angstrom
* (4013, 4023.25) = -2.54 Angstrom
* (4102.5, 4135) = -1.00 Angstrom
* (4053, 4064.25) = -1.30 Angstrom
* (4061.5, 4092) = -3.17 Angstrom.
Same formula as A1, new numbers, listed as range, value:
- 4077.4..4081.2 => 27.1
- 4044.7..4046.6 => 26.9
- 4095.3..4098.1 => 25.8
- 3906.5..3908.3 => 23.6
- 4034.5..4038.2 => 28.7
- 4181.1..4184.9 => 27.3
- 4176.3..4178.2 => 26.5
